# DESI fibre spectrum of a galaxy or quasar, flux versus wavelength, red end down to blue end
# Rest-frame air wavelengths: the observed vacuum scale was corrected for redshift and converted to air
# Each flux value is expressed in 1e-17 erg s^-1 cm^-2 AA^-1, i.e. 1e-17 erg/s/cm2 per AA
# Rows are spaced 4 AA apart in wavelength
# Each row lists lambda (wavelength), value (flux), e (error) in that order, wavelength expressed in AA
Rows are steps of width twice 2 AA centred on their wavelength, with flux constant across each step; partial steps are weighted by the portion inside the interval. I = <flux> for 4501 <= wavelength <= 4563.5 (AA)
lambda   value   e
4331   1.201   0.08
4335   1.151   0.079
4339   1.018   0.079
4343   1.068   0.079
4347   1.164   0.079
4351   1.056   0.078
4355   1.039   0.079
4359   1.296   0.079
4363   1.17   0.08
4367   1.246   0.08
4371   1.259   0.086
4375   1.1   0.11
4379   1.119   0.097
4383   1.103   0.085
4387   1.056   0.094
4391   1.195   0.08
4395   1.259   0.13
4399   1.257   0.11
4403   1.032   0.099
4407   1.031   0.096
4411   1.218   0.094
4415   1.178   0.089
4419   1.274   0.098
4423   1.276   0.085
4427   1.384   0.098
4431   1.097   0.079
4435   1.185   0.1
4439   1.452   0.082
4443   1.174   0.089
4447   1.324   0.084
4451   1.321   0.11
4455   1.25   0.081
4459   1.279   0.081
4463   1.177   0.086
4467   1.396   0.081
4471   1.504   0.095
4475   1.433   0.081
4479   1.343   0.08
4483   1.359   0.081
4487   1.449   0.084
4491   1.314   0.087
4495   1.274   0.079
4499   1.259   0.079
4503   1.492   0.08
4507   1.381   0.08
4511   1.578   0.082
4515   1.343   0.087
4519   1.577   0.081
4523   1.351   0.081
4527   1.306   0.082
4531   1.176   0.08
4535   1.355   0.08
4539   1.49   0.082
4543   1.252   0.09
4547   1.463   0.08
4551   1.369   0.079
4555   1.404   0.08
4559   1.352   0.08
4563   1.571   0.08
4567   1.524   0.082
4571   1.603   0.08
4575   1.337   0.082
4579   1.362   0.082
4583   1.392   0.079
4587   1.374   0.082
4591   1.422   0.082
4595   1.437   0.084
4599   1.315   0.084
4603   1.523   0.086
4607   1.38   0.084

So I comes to 1.4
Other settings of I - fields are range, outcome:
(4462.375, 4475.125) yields 1.39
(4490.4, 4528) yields 1.39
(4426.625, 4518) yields 1.34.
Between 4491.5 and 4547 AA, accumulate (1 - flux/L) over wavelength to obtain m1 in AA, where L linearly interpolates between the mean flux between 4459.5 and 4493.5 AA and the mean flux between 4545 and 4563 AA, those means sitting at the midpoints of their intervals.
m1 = 0.8 AA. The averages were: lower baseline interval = 1.37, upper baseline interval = 1.42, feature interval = 1.37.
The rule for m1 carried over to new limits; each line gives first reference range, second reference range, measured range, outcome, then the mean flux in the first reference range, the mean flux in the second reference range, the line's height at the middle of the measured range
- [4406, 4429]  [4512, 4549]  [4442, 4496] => -1.4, 1.24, 1.37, 1.3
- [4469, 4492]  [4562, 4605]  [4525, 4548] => 1.4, 1.4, 1.44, 1.42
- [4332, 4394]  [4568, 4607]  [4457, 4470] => -0.4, 1.14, 1.42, 1.26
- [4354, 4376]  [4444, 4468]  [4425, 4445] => 0.1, 1.2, 1.28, 1.26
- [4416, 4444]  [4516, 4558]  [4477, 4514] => -1.4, 1.26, 1.37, 1.33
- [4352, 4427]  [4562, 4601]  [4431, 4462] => -0.4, 1.18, 1.43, 1.25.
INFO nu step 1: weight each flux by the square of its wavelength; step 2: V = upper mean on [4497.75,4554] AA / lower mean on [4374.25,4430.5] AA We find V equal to 1.25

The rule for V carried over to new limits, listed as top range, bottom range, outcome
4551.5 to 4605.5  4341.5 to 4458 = 1.30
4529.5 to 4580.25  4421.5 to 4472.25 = 1.14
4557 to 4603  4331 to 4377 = 1.38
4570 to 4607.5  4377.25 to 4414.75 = 1.34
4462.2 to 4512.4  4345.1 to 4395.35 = 1.26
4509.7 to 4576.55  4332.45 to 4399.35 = 1.33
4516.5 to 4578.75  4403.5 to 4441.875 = 1.22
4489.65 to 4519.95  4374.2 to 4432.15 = 1.25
